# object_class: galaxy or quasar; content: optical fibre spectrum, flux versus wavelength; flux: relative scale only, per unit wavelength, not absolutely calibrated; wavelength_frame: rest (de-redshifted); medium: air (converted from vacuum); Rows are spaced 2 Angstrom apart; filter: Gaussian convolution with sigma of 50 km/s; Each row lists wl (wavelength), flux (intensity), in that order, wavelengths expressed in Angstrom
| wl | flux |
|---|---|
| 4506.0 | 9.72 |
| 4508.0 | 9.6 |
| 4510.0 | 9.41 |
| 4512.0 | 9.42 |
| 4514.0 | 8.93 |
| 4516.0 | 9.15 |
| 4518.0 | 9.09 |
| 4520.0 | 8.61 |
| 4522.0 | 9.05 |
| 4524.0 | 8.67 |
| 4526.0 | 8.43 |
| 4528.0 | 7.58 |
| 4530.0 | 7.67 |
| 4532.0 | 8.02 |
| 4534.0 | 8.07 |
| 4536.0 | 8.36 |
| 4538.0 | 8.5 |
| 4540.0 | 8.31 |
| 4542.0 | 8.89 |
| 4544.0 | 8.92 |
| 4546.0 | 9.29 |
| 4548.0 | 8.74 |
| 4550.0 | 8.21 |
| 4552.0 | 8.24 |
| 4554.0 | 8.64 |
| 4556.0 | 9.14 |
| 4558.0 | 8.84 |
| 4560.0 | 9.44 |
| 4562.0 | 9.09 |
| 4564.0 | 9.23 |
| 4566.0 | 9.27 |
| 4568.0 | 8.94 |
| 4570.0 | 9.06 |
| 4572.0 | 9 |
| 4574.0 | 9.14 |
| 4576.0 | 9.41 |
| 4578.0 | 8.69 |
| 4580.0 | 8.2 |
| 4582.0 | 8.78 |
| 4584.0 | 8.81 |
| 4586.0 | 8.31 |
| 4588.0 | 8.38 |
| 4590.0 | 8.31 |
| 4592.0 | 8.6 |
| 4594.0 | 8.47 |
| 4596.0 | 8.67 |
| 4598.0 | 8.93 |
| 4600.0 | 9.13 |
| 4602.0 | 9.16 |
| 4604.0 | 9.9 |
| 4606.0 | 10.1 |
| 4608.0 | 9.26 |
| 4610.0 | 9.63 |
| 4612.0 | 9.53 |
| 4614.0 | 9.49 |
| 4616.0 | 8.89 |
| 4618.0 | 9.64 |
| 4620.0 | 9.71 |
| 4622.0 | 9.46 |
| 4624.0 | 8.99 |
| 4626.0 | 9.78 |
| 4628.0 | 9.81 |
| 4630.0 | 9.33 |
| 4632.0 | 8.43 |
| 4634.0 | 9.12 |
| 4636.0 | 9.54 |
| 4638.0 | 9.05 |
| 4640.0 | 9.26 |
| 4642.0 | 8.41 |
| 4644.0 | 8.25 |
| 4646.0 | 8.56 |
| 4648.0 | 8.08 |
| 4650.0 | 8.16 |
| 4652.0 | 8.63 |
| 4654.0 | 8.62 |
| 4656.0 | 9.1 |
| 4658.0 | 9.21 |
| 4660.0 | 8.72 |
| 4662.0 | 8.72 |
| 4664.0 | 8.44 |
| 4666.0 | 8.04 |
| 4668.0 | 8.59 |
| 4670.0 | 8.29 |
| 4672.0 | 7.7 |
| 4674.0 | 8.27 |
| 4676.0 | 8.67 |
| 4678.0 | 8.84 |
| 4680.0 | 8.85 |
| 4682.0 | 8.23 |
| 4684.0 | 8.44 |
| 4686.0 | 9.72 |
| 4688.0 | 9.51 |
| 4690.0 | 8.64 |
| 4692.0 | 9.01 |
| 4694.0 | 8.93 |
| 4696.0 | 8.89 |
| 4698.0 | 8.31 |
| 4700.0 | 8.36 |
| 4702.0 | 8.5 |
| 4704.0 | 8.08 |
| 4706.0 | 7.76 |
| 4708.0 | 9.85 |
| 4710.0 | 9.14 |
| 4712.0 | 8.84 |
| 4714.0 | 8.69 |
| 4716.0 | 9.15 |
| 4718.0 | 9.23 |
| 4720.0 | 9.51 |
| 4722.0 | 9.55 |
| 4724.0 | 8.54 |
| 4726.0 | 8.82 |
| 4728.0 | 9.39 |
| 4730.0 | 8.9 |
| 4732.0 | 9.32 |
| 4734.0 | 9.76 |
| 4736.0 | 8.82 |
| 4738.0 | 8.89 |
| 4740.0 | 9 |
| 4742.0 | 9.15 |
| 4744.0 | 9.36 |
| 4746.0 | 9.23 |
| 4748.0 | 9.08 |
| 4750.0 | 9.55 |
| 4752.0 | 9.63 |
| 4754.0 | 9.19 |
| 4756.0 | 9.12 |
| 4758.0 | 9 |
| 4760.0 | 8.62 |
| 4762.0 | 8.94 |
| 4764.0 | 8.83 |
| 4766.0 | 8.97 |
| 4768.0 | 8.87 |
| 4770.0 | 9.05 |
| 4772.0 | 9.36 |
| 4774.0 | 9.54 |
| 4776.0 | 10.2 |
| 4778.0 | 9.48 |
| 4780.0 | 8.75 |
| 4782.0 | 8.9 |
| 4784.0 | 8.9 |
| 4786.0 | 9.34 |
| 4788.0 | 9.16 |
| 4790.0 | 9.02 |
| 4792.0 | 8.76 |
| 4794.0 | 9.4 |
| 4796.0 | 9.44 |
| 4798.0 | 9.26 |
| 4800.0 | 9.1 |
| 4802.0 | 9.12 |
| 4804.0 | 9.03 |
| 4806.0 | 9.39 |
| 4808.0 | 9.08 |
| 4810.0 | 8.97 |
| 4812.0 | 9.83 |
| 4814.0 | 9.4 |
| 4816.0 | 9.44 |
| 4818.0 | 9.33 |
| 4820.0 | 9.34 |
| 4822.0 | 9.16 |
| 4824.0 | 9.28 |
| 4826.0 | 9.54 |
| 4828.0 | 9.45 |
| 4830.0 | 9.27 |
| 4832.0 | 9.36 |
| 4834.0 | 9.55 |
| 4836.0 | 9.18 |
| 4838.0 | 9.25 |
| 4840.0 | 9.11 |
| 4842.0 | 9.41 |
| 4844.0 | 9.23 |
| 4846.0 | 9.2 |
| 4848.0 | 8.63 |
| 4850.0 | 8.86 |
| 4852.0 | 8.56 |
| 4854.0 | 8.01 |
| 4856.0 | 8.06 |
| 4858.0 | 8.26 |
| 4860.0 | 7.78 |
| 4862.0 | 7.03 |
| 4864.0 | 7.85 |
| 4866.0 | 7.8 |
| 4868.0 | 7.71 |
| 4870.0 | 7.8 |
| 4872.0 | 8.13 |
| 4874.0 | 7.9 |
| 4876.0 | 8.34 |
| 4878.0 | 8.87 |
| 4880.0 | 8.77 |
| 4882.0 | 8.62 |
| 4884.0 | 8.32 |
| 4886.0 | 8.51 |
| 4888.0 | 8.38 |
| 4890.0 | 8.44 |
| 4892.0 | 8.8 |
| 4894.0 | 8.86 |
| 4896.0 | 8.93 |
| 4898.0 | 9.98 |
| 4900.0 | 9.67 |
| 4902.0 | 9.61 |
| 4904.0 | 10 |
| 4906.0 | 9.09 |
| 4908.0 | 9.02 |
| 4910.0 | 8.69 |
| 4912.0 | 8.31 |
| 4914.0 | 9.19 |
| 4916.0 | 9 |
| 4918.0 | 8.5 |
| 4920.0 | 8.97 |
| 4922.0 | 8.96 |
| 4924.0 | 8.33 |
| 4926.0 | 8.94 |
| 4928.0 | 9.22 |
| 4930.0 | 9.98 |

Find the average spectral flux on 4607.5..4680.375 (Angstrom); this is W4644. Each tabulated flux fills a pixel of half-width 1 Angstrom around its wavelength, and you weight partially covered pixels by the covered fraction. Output 8.89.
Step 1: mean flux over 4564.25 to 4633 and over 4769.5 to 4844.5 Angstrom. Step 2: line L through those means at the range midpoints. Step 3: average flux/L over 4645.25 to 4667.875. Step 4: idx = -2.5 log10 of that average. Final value 0.07 mag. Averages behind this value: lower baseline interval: 9.1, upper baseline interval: 9.27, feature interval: 8.57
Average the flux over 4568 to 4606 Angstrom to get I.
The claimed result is 8.87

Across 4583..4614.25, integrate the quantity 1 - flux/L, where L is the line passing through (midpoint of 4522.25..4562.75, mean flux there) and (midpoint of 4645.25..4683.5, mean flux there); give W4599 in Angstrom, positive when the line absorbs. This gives -1.8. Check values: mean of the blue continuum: 8.56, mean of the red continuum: 8.51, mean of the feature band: 9.03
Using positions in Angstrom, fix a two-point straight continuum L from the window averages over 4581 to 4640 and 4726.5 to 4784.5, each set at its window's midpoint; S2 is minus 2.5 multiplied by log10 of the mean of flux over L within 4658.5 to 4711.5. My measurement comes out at 0.06 mag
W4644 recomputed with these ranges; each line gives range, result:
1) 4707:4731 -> 9.13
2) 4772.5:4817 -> 9.25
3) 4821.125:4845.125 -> 9.32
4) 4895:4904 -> 9.6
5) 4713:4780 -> 9.17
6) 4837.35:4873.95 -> 8.35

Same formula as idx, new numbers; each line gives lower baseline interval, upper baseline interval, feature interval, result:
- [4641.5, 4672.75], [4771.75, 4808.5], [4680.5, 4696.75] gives -0.03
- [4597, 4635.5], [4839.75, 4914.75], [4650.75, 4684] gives 0.08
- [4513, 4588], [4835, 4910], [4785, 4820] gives -0.07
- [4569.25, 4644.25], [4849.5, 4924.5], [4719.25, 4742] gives -0.03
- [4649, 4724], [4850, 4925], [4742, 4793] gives -0.06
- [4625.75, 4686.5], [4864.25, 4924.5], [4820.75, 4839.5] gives -0.07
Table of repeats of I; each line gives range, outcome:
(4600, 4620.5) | 9.51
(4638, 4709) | 8.62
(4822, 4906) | 8.75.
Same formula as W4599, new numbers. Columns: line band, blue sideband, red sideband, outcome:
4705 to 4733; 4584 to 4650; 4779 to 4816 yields 0.20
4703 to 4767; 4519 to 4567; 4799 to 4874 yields -2.13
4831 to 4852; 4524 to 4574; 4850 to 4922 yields -1.37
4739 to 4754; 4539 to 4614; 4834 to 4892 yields -1.08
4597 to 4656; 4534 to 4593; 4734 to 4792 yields -1.62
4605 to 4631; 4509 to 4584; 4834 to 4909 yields -2.27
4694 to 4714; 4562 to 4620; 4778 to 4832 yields 1.06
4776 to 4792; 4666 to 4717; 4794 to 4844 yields 0.01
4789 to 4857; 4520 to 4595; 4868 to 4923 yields -3.03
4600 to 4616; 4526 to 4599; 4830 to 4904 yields -1.56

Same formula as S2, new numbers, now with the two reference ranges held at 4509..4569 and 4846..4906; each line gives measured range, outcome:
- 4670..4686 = 0.02 mag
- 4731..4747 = -0.07 mag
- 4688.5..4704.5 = 0.00 mag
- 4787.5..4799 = -0.07 mag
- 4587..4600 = 0.01 mag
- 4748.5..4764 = -0.06 mag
